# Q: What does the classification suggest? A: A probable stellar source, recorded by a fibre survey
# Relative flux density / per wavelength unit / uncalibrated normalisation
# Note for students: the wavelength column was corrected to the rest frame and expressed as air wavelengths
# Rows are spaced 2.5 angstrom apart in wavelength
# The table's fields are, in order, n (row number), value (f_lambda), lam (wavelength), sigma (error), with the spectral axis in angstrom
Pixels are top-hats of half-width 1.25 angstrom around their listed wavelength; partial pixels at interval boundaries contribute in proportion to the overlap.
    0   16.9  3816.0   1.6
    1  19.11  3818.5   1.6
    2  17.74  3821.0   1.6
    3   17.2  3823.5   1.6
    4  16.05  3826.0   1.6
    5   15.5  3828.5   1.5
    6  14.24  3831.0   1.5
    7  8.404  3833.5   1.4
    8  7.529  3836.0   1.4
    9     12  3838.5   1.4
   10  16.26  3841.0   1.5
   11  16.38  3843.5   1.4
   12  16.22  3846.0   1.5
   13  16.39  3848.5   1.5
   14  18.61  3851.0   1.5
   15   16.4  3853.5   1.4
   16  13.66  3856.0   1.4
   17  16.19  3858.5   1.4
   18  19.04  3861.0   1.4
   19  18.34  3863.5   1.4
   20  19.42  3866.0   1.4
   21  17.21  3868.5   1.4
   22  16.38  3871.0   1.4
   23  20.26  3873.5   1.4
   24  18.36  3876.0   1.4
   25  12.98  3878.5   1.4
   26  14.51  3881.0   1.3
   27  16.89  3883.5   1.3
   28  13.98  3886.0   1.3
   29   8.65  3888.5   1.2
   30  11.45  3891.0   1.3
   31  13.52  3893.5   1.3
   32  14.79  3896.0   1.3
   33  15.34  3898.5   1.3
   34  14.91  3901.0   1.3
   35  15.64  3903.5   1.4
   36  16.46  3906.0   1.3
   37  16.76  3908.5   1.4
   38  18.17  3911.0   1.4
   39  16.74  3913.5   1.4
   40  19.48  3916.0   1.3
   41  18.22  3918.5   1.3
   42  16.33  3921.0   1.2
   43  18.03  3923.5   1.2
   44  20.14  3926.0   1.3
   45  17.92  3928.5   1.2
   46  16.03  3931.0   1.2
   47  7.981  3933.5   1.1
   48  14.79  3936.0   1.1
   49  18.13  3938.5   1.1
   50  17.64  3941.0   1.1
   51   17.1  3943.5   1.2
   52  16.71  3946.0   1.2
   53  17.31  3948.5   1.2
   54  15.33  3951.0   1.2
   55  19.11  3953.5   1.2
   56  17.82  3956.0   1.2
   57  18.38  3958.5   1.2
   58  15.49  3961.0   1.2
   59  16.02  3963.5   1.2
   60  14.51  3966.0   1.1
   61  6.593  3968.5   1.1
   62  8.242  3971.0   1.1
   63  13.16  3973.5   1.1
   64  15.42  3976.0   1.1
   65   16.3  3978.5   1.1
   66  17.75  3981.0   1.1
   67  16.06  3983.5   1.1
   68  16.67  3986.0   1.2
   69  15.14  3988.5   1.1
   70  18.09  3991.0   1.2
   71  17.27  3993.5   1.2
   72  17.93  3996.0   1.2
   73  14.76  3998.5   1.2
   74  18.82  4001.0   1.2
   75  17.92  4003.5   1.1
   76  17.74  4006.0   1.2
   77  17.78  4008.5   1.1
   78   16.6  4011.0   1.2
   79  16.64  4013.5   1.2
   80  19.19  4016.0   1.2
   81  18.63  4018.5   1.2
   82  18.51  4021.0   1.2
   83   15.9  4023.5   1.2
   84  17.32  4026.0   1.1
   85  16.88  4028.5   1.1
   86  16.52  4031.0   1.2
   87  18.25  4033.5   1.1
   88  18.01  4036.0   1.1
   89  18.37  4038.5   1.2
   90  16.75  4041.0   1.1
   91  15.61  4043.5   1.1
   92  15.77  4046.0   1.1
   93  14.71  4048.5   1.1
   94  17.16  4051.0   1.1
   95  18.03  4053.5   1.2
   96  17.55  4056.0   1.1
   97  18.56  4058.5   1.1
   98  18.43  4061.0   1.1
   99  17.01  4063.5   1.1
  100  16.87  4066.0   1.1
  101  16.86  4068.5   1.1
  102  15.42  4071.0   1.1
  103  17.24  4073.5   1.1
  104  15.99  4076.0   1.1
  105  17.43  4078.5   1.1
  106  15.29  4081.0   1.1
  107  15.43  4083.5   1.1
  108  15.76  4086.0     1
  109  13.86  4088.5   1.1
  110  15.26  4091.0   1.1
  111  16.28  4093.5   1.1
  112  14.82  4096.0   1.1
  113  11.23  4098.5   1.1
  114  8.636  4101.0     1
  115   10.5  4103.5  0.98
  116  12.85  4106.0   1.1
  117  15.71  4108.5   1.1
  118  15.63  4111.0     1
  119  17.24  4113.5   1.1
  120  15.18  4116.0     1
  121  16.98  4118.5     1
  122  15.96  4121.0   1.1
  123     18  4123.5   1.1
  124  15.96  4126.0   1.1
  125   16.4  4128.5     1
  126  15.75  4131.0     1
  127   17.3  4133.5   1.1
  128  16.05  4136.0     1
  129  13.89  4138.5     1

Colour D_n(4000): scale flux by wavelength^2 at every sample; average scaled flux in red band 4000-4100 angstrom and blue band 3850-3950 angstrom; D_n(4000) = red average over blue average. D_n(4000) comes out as 1.11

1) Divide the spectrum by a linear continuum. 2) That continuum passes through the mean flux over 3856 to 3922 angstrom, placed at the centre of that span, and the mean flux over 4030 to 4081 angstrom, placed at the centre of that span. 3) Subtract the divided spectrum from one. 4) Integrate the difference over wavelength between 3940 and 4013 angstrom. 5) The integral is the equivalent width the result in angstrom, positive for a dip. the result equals 2.0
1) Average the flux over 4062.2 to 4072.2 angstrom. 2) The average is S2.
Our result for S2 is 16.6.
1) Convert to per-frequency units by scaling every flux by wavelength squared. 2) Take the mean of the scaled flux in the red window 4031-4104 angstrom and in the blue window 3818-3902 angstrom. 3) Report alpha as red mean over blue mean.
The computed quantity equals 1.2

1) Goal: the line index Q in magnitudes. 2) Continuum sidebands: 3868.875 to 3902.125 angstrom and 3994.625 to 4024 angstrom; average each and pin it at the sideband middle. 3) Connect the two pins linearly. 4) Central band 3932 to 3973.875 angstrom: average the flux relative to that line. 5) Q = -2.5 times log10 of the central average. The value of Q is 0.09 mag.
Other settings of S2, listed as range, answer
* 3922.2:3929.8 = 18.7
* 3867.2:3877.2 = 18.1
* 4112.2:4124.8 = 16.7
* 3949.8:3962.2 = 17.2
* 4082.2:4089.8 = 15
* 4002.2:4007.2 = 17.8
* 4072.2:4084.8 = 16.3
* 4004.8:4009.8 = 17.7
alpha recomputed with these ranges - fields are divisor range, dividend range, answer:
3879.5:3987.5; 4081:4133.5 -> 1.05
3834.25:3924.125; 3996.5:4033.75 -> 1.18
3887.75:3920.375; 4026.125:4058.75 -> 1.18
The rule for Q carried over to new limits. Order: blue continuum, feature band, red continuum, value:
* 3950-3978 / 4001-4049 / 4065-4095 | -0.13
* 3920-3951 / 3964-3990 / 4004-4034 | 0.20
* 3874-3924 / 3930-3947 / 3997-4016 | 0.05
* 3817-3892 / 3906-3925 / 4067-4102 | -0.15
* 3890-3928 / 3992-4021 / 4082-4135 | -0.12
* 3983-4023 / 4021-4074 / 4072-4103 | -0.07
